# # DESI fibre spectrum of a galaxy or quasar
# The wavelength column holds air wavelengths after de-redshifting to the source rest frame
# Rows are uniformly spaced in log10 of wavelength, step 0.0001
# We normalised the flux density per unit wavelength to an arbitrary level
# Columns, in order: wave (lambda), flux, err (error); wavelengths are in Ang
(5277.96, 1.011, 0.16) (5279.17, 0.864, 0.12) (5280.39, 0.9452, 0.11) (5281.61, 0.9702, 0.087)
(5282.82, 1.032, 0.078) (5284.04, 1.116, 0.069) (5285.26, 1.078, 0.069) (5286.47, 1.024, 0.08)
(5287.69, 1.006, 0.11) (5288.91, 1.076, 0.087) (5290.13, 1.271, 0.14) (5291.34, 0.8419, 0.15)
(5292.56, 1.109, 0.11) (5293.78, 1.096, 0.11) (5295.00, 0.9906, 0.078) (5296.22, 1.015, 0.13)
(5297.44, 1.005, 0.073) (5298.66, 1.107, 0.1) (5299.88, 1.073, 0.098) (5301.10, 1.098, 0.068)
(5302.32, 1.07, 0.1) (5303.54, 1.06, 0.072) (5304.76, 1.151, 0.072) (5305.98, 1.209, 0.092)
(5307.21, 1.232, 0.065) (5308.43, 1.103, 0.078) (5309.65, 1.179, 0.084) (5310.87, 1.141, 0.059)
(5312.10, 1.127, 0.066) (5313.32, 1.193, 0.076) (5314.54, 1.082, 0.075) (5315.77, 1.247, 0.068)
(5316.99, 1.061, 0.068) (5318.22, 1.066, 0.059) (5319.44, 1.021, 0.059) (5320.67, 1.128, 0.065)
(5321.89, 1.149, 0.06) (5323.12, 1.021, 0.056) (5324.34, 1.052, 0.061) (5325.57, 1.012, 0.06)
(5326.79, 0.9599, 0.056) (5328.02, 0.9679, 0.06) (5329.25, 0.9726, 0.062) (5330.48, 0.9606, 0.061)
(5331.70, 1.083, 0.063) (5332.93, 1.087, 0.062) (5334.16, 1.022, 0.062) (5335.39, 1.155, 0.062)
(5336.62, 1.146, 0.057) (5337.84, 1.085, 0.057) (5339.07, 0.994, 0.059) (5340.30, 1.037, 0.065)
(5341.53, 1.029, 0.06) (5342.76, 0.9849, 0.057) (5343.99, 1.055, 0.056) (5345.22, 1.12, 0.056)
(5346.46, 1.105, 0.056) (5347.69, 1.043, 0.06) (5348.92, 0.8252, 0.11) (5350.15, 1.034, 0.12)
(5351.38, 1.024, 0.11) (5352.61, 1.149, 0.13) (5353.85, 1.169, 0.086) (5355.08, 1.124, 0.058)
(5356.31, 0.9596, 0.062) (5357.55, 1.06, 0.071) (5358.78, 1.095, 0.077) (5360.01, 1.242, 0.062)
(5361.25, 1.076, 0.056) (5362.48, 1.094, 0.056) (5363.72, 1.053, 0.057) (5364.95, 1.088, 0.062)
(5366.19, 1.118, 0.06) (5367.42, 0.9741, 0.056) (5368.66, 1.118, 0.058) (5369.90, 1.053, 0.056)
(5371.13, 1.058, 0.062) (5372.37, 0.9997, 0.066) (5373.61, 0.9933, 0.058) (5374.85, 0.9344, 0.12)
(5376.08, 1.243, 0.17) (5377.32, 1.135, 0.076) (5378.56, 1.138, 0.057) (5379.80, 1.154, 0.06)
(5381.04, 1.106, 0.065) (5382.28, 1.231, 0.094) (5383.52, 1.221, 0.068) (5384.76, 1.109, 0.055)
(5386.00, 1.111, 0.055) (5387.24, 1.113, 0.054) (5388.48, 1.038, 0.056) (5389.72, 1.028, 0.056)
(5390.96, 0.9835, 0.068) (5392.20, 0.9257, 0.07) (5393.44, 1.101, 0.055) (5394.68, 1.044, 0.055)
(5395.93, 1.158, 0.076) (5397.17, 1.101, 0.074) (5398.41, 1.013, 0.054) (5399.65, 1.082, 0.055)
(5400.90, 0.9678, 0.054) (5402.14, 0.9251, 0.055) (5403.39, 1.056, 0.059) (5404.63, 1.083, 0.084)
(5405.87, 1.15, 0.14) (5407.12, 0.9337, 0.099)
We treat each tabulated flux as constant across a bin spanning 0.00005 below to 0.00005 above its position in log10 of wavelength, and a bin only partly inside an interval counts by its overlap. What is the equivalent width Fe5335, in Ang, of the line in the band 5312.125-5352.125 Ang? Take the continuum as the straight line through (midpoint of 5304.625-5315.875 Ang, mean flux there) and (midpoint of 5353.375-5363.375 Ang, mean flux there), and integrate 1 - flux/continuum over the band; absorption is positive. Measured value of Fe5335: 2.8 Ang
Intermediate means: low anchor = 1.16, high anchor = 1.1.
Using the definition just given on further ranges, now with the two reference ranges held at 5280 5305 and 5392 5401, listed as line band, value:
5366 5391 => -0.8 Ang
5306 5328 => -1.0 Ang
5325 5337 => 0.2 Ang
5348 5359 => 0.1 Ang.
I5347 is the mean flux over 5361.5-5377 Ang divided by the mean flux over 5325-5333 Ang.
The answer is 1.06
